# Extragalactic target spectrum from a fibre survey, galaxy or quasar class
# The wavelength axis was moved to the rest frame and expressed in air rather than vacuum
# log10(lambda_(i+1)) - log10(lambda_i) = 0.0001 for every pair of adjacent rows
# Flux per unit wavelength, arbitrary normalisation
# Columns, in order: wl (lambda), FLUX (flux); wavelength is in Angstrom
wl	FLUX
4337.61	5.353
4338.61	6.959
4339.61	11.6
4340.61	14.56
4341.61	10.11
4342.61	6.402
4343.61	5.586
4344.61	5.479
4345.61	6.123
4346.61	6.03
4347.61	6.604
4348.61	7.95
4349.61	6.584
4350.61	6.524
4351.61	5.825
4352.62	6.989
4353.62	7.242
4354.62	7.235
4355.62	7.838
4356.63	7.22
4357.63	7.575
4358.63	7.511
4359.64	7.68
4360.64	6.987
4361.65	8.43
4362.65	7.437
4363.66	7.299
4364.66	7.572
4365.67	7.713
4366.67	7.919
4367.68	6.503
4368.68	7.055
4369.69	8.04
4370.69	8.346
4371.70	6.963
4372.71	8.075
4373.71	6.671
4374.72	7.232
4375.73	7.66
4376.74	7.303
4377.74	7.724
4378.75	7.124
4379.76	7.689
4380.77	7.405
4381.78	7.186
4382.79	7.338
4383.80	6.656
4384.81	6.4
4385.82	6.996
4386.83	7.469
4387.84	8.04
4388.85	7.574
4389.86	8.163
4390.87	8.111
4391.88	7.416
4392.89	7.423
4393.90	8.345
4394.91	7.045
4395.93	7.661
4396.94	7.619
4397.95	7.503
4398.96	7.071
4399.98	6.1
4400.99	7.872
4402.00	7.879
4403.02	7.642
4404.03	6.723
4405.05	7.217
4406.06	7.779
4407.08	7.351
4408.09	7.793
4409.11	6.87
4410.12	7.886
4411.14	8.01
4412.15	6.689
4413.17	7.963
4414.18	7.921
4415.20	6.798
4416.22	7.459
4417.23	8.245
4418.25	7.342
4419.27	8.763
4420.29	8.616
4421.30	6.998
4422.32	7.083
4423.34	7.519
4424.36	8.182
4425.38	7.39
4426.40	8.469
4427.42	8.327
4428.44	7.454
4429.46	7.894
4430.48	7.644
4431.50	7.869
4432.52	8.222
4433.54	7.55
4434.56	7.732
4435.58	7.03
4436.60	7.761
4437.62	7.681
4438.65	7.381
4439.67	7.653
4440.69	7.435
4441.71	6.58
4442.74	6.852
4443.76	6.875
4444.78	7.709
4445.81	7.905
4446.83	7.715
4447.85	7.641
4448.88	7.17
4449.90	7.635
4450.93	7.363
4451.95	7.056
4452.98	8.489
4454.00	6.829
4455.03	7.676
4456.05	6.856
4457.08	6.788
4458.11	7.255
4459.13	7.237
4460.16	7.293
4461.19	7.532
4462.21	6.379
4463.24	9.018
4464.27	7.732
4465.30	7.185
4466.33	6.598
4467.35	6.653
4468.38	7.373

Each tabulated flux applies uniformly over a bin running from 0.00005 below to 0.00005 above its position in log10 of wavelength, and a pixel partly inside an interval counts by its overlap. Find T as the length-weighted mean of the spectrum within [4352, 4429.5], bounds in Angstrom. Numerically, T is 7.51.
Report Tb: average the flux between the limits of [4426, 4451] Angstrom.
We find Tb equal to 7.58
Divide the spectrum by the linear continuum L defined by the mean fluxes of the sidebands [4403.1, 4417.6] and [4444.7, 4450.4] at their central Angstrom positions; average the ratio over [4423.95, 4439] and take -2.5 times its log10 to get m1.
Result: -0.03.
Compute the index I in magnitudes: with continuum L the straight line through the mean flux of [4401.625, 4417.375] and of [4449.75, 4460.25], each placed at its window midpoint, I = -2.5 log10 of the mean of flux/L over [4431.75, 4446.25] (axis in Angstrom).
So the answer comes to -0.01 mag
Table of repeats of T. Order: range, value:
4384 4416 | 7.45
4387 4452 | 7.58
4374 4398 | 7.45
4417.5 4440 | 7.76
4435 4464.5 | 7.4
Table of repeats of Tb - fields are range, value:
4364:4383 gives 7.45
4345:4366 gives 7.15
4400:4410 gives 7.41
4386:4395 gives 7.74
